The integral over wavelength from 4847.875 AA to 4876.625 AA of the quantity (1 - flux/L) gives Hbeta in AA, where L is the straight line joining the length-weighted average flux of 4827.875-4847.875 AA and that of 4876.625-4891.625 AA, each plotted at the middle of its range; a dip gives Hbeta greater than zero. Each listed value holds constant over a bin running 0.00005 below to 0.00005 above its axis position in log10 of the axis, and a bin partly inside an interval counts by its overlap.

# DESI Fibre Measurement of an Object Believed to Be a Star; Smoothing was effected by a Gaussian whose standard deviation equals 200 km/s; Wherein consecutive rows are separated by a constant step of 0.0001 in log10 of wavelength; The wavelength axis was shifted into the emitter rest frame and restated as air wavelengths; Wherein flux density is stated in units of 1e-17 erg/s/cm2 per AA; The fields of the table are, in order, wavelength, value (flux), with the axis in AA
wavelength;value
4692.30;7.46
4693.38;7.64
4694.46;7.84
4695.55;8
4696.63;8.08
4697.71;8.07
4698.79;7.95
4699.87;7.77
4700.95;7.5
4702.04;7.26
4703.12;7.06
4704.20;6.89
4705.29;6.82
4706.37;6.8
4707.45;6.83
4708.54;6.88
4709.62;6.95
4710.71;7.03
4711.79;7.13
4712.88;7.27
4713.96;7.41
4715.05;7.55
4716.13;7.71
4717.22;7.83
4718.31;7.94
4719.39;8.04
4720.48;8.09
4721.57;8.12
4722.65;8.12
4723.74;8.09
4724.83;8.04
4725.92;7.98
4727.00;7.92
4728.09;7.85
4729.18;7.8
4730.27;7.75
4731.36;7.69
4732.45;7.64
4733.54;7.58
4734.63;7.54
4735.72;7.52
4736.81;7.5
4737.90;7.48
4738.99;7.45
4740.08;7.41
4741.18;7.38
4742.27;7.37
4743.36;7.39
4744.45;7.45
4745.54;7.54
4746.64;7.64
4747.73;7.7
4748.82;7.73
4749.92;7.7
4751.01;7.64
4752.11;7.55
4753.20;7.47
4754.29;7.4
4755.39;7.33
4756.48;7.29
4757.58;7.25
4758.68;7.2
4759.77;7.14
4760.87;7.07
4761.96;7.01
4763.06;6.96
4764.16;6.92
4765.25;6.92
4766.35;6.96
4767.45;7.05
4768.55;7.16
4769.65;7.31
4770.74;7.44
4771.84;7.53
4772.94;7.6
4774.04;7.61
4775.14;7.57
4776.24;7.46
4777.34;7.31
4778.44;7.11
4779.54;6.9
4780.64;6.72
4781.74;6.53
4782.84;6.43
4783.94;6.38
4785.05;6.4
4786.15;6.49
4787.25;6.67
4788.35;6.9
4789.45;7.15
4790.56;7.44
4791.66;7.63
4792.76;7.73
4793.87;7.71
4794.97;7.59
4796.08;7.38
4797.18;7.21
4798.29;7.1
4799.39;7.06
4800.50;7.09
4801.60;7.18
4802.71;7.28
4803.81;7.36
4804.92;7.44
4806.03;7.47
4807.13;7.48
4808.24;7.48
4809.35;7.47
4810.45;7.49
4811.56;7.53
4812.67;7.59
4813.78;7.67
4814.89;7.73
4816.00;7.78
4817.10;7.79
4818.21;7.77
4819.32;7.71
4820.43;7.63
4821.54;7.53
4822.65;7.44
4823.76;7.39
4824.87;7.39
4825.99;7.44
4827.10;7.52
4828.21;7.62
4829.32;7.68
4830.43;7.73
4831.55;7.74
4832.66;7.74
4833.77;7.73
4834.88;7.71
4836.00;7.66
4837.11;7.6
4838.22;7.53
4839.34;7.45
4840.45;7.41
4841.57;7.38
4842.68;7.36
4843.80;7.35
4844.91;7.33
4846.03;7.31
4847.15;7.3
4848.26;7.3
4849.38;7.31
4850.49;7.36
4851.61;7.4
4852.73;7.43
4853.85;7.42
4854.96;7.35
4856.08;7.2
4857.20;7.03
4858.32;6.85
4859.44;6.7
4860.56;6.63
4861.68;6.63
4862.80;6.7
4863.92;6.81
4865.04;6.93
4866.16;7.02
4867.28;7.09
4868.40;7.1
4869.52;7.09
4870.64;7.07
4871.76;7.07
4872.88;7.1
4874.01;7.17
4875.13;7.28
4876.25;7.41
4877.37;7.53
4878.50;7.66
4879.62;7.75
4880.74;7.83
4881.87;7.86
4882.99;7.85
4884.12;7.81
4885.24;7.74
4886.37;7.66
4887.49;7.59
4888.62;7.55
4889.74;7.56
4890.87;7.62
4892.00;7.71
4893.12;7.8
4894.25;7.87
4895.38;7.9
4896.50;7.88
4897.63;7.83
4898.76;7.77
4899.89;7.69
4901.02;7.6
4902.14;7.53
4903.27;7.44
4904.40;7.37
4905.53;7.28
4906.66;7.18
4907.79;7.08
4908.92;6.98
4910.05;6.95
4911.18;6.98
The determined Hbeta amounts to 1.97 AA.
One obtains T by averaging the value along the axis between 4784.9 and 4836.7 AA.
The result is 7.45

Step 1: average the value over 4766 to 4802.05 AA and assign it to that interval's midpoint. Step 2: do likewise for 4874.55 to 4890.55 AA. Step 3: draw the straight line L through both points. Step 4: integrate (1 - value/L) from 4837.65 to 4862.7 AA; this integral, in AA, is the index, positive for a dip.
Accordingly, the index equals 0.9 AA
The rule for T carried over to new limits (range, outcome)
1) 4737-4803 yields 7.24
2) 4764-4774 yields 7.24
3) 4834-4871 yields 7.21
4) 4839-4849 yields 7.35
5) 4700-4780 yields 7.43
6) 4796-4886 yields 7.39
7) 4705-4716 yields 7.1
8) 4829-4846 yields 7.55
